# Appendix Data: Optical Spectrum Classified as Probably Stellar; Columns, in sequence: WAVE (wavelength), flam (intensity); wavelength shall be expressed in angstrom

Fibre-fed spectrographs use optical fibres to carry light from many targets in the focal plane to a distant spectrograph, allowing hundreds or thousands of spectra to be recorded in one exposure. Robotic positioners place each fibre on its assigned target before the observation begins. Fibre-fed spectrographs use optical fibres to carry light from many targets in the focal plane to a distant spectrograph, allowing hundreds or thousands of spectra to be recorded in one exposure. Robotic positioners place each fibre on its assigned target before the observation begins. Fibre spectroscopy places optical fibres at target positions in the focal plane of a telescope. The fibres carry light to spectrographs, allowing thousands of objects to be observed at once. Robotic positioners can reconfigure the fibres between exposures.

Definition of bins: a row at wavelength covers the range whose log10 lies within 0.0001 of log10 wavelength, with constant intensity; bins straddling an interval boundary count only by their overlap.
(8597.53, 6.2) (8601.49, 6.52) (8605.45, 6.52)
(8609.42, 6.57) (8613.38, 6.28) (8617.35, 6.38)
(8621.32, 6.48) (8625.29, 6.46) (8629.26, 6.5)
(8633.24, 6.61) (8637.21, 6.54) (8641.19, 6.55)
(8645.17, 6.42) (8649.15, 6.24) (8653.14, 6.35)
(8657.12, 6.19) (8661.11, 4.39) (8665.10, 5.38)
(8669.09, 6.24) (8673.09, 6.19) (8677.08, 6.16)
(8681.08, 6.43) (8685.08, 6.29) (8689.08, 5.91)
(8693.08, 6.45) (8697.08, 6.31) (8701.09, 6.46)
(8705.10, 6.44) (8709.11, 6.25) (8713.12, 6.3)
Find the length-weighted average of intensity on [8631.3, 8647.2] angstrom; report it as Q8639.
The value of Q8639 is 6.53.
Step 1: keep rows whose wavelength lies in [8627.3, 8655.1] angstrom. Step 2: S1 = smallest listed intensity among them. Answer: 6.24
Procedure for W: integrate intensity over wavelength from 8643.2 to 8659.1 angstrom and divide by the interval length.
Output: 6.3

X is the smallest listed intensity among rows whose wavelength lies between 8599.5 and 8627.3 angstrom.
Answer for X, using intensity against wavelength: 6.28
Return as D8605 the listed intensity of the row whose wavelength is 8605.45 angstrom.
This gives 6.52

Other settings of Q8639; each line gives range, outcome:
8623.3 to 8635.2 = 6.52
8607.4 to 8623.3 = 6.43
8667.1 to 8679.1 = 6.19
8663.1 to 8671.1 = 5.81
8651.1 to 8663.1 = 5.64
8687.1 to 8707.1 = 6.31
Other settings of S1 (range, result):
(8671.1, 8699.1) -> 5.91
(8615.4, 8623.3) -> 6.38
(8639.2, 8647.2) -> 6.42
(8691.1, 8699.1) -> 6.31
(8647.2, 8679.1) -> 4.39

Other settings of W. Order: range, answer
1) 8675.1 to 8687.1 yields 6.29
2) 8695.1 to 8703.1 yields 6.38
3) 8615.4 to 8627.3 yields 6.44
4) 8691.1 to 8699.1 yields 6.38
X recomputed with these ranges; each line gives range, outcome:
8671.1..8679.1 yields 6.16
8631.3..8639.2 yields 6.54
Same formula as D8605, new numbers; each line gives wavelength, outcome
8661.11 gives 4.39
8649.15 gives 6.24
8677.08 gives 6.16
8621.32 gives 6.48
